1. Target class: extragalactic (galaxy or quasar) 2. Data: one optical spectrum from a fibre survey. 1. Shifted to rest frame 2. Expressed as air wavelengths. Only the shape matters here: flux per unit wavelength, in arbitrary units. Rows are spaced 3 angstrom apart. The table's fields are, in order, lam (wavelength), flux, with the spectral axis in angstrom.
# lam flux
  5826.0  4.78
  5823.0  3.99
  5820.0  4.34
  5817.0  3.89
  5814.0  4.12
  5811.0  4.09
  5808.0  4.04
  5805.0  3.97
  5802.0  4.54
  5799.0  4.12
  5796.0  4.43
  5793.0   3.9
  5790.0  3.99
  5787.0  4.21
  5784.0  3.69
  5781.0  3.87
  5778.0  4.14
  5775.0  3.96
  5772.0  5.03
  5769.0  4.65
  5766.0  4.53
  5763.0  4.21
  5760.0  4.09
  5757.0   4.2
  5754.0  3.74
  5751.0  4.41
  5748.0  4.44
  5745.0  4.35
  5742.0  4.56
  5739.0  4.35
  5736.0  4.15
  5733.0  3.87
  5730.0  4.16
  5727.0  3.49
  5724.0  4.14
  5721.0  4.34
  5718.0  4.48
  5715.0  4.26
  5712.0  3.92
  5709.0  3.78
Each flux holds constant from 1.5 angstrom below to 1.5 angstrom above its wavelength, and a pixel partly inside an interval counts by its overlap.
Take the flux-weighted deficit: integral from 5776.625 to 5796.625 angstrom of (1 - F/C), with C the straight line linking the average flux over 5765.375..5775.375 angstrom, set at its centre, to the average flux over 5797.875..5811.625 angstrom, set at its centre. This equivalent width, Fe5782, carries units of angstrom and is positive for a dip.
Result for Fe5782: 1.7 angstrom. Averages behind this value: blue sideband 4.61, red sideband 4.16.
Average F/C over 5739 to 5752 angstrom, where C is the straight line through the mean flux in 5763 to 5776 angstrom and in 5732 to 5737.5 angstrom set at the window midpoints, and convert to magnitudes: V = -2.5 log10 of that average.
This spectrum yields -0.064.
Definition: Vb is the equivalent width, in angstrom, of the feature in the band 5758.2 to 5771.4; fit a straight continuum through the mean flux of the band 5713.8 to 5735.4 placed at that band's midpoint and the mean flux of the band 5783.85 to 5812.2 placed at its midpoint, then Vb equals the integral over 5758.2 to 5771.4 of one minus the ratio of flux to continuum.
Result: -1.0 angstrom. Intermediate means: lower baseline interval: 4.11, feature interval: 4.41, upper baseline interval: 4.12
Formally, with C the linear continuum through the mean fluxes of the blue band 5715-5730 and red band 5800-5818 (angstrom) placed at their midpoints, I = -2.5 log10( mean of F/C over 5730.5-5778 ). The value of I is -0.04 mag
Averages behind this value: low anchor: 4.13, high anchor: 4.11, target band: 4.29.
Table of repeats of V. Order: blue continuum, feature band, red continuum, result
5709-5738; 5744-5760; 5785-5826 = -0.029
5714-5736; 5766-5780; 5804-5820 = -0.091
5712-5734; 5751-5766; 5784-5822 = -0.009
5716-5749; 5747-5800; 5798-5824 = -0.009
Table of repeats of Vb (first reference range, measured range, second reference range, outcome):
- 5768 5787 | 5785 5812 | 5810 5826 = 0.3 angstrom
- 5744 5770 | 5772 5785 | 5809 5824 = 0.5 angstrom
